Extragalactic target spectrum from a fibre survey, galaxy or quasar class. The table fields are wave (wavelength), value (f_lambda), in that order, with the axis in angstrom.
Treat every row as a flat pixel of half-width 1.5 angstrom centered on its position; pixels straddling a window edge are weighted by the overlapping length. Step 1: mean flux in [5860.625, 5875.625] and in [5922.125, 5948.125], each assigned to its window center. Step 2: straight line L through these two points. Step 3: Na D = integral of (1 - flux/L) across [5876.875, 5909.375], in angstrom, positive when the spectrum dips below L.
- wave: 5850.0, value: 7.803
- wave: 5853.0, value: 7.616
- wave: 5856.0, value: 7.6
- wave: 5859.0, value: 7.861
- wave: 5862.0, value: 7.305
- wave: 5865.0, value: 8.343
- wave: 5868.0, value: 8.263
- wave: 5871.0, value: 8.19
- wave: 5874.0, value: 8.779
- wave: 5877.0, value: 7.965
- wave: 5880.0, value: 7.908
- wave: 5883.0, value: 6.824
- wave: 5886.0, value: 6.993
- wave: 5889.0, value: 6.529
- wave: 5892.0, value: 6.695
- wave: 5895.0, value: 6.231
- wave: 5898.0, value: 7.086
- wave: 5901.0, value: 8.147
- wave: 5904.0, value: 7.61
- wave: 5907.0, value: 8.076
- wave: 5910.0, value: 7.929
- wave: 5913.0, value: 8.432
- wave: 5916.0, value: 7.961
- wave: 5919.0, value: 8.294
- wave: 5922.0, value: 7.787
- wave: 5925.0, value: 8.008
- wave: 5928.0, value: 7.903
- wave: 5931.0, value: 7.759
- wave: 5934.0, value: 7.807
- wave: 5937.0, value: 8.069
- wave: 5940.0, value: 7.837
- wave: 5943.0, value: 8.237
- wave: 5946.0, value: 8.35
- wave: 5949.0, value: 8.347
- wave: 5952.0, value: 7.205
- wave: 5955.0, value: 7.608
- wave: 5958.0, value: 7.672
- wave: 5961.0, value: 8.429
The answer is 3.38 angstrom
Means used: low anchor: 8.18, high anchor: 7.99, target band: 7.27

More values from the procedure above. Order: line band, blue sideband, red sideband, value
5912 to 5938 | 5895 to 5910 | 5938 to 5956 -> -0.7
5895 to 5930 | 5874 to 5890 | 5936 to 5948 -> -0.3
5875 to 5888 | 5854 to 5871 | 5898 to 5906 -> 0.6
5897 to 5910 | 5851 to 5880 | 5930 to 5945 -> 0.3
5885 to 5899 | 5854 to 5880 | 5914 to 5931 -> 2.3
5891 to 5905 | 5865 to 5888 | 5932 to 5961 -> 1.3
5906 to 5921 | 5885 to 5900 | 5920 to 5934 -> -1.4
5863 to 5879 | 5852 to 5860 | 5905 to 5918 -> -1.0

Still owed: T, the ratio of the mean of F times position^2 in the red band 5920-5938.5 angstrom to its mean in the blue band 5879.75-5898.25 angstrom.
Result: 1.18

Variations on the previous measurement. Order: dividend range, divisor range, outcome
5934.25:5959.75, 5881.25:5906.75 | 1.14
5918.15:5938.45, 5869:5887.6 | 1.04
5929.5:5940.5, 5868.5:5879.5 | 0.97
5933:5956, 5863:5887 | 1.03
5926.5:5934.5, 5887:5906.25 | 1.12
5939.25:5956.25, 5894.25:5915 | 1.05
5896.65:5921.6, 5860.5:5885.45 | 1.02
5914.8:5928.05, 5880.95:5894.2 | 1.19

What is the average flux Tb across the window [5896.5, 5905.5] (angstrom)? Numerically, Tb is 7.61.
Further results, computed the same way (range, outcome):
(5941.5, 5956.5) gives 7.95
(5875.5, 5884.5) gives 7.57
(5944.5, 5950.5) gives 8.35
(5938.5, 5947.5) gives 8.14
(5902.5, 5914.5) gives 8.01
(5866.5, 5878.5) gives 8.3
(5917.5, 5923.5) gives 8.04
